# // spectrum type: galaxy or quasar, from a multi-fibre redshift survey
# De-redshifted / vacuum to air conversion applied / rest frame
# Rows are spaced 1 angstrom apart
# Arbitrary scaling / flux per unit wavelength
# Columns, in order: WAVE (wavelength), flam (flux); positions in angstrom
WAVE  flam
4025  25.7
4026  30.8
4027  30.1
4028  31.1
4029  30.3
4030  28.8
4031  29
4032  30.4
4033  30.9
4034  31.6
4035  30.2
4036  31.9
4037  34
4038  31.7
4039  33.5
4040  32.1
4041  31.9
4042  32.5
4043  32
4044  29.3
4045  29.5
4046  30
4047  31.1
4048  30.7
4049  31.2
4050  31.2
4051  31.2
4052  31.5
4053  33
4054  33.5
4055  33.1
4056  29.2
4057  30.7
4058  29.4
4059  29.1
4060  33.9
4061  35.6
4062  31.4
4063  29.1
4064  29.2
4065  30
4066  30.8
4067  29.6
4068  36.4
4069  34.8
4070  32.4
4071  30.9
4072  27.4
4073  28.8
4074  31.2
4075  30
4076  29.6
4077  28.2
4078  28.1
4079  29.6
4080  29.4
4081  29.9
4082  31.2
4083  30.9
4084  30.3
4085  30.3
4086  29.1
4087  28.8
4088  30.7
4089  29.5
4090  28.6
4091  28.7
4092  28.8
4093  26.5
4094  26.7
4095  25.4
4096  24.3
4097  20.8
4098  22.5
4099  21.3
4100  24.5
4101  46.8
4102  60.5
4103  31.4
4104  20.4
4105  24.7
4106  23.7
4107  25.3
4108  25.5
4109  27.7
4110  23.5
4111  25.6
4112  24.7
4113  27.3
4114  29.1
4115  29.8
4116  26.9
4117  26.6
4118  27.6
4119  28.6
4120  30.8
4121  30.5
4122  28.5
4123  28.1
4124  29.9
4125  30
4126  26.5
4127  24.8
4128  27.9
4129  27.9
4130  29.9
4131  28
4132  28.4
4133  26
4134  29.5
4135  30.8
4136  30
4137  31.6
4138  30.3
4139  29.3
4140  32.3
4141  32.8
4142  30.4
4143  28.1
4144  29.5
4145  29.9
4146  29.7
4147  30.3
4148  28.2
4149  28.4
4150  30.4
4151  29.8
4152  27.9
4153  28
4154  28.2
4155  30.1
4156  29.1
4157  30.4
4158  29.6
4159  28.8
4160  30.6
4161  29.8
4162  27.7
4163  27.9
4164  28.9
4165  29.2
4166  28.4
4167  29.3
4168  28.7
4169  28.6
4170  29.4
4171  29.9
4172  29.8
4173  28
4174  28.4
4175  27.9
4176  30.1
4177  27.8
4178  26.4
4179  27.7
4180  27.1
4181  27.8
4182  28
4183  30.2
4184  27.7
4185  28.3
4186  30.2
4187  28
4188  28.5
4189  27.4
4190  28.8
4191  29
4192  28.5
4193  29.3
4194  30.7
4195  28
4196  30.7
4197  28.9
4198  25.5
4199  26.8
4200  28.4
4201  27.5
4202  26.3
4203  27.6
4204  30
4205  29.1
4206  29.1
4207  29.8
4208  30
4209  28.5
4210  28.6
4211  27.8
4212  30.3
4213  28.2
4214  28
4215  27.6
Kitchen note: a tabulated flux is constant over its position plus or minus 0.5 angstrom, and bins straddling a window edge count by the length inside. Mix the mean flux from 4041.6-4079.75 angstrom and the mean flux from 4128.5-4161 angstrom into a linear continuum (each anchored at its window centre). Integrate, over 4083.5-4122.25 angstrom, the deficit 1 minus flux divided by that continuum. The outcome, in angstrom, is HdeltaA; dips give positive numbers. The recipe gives 2.5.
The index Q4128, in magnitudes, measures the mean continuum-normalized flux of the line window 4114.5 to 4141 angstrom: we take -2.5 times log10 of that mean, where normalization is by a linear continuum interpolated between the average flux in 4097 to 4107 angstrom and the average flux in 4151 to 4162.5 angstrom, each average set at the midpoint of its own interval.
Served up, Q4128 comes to 0.022 mag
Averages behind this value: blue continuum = 29.9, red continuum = 29.1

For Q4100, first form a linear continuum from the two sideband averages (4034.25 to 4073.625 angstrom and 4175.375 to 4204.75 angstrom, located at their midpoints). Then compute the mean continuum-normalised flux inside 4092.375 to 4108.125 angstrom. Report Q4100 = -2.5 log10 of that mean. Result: 0.08 mag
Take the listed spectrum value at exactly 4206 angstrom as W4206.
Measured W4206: 29.1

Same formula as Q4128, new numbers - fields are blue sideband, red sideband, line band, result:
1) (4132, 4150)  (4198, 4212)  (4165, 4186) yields 0.02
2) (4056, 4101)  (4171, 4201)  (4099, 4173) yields -0.01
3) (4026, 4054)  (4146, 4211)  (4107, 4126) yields 0.08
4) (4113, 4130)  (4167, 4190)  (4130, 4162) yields -0.04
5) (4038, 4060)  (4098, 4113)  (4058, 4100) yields 0.03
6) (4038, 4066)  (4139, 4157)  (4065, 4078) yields 0.01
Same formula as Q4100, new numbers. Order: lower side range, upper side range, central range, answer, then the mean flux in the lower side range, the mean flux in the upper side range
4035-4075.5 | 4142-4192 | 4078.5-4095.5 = 0.06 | 31.4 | 28.8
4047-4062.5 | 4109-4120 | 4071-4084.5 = 0.01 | 31.6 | 27.2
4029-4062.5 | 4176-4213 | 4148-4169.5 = 0.01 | 31.4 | 28.5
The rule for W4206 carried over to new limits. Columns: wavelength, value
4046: 30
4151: 29.8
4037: 34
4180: 27.1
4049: 31.2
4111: 25.6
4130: 29.9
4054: 33.5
